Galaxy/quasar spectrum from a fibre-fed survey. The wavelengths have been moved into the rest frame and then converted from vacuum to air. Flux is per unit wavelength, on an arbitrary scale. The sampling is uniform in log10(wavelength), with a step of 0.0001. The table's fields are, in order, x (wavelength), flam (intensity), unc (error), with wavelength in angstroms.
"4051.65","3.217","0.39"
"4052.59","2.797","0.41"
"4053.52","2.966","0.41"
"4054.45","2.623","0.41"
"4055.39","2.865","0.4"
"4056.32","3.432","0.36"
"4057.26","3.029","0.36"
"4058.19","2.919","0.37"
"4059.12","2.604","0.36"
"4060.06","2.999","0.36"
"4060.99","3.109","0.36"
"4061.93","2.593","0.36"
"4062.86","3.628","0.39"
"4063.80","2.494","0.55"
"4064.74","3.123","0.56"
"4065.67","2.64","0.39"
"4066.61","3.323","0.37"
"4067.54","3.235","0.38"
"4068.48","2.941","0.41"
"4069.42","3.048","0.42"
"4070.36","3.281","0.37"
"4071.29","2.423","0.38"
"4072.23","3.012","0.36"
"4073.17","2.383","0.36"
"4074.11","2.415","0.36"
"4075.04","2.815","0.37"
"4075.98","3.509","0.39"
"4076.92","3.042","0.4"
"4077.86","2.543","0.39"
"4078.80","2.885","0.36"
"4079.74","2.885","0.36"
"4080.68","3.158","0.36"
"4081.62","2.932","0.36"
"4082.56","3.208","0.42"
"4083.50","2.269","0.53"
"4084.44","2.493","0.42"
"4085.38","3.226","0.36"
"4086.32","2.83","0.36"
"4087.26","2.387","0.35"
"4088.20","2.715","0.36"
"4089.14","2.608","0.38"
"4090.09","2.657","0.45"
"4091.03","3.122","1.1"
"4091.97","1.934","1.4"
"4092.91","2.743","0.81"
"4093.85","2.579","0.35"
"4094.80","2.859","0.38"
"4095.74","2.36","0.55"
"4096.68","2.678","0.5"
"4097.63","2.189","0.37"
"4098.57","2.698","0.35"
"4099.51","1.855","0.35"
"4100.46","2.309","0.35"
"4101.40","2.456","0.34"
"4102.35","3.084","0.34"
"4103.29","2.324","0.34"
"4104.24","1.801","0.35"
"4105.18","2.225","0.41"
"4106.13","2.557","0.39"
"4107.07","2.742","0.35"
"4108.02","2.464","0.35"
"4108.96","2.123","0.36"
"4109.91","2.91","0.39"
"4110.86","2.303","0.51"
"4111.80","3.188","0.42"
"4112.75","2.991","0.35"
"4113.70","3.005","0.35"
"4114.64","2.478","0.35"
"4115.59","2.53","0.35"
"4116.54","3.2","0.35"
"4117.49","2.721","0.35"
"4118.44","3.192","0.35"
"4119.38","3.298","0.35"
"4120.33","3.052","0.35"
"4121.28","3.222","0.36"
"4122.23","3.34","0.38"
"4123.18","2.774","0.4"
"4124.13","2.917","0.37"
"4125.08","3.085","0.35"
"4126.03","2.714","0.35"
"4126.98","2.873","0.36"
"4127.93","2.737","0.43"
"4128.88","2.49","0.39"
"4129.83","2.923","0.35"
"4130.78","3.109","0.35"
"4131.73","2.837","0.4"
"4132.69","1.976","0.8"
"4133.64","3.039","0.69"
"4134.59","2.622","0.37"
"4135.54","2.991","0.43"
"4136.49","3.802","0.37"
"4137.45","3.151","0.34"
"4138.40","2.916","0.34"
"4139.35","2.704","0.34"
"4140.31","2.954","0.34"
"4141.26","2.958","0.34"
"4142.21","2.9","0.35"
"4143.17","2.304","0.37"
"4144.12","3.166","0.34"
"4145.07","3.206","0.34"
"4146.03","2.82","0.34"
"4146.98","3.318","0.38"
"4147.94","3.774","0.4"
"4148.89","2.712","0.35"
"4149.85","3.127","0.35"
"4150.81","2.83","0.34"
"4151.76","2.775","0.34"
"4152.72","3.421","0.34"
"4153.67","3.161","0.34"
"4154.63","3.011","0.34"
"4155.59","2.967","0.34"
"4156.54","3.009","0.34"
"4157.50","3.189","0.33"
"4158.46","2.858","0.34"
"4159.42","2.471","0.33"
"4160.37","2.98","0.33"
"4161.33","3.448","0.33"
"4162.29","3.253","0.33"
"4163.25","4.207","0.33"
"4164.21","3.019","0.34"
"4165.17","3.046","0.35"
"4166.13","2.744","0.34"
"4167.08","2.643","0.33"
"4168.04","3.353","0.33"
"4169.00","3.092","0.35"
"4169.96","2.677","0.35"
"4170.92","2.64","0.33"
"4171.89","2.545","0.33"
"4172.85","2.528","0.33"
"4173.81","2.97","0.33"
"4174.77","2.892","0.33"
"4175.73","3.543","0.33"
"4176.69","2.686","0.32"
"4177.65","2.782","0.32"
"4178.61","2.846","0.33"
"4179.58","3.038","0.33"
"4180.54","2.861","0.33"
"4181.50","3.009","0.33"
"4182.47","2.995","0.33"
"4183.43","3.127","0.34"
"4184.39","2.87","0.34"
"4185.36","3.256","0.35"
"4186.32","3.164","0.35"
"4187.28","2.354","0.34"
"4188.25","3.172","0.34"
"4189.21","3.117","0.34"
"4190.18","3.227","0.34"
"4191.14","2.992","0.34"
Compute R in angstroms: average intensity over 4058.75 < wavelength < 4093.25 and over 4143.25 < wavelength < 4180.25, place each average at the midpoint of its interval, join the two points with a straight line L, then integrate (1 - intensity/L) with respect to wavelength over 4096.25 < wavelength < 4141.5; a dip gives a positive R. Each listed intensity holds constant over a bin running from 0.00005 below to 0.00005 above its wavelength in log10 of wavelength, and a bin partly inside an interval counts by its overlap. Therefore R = 2.6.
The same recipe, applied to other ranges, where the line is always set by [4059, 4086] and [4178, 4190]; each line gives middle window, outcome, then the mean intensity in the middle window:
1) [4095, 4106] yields 2.1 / 2.38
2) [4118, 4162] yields -0.4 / 2.98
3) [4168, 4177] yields 0.3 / 2.87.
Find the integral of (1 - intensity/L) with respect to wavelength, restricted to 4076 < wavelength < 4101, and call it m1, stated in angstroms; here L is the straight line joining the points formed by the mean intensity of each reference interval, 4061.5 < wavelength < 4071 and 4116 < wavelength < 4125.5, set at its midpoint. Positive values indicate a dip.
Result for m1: 3.0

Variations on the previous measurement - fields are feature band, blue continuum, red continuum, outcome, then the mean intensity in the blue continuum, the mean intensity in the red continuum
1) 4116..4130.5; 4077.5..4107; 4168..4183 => -1.4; 2.6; 2.89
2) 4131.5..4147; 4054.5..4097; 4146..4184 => 0.3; 2.84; 3.01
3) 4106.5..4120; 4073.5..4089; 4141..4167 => 0.6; 2.82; 3.06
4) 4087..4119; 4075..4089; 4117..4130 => 3.5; 2.85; 2.95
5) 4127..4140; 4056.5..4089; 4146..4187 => 0.4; 2.89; 3.01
